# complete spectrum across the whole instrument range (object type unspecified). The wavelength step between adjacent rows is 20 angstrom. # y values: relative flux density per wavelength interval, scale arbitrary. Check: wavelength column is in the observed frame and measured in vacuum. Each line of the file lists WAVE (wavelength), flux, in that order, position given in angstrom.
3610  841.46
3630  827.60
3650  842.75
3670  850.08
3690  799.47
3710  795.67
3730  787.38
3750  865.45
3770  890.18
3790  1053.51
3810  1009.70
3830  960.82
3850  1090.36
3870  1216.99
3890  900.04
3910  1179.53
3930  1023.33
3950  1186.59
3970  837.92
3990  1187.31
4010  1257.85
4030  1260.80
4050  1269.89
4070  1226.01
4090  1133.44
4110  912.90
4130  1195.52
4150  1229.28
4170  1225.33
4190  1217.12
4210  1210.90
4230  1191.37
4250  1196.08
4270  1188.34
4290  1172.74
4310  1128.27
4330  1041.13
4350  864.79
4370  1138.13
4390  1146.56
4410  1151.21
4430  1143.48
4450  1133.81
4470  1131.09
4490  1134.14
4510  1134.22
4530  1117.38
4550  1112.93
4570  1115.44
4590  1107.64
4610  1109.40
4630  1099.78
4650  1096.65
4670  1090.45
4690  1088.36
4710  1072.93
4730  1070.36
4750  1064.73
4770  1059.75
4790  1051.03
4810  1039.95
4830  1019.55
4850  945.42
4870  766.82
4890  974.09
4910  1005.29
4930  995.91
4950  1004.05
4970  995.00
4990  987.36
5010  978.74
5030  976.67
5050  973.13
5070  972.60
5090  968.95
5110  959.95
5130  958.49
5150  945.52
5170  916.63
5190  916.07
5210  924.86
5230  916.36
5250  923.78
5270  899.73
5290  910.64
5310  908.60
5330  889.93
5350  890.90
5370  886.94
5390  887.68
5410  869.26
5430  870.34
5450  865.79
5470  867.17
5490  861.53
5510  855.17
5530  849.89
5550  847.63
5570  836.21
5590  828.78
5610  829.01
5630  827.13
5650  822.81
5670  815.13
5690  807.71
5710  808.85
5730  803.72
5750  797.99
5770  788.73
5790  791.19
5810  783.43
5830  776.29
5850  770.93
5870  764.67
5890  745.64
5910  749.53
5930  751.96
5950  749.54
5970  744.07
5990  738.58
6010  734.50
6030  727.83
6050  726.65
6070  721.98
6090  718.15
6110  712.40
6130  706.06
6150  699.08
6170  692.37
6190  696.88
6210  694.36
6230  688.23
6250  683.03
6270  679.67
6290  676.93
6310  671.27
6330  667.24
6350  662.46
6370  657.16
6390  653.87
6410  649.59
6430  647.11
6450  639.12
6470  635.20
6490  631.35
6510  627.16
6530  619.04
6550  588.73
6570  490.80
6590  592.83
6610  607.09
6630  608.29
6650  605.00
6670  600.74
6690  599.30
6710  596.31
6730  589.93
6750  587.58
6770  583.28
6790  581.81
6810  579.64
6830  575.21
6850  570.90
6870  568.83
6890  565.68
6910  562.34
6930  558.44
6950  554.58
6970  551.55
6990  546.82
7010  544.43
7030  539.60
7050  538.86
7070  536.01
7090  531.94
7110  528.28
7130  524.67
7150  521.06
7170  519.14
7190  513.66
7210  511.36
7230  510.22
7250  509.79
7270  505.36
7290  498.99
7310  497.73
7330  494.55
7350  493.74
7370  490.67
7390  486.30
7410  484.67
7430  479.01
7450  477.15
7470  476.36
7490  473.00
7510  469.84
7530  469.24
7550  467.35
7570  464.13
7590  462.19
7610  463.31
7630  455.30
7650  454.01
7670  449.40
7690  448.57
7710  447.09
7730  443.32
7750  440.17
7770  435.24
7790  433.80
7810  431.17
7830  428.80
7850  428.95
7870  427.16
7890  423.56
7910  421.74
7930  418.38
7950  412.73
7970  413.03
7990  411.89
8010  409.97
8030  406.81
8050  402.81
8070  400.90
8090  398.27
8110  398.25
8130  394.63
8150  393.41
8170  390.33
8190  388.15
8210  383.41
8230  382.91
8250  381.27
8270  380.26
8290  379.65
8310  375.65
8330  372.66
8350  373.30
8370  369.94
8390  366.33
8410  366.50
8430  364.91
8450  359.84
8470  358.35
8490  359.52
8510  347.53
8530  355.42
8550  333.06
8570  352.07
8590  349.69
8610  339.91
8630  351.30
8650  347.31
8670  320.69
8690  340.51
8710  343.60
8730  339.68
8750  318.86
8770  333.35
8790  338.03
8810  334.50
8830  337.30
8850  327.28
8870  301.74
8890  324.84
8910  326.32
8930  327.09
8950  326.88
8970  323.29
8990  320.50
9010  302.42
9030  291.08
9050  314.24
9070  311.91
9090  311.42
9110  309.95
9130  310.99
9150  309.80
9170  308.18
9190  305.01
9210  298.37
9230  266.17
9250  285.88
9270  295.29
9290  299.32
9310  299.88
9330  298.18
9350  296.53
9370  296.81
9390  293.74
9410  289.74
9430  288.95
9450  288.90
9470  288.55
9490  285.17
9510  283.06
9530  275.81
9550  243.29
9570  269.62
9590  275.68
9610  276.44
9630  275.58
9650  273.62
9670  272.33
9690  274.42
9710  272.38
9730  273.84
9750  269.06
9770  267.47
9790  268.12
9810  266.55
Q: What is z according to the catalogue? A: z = 0.000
